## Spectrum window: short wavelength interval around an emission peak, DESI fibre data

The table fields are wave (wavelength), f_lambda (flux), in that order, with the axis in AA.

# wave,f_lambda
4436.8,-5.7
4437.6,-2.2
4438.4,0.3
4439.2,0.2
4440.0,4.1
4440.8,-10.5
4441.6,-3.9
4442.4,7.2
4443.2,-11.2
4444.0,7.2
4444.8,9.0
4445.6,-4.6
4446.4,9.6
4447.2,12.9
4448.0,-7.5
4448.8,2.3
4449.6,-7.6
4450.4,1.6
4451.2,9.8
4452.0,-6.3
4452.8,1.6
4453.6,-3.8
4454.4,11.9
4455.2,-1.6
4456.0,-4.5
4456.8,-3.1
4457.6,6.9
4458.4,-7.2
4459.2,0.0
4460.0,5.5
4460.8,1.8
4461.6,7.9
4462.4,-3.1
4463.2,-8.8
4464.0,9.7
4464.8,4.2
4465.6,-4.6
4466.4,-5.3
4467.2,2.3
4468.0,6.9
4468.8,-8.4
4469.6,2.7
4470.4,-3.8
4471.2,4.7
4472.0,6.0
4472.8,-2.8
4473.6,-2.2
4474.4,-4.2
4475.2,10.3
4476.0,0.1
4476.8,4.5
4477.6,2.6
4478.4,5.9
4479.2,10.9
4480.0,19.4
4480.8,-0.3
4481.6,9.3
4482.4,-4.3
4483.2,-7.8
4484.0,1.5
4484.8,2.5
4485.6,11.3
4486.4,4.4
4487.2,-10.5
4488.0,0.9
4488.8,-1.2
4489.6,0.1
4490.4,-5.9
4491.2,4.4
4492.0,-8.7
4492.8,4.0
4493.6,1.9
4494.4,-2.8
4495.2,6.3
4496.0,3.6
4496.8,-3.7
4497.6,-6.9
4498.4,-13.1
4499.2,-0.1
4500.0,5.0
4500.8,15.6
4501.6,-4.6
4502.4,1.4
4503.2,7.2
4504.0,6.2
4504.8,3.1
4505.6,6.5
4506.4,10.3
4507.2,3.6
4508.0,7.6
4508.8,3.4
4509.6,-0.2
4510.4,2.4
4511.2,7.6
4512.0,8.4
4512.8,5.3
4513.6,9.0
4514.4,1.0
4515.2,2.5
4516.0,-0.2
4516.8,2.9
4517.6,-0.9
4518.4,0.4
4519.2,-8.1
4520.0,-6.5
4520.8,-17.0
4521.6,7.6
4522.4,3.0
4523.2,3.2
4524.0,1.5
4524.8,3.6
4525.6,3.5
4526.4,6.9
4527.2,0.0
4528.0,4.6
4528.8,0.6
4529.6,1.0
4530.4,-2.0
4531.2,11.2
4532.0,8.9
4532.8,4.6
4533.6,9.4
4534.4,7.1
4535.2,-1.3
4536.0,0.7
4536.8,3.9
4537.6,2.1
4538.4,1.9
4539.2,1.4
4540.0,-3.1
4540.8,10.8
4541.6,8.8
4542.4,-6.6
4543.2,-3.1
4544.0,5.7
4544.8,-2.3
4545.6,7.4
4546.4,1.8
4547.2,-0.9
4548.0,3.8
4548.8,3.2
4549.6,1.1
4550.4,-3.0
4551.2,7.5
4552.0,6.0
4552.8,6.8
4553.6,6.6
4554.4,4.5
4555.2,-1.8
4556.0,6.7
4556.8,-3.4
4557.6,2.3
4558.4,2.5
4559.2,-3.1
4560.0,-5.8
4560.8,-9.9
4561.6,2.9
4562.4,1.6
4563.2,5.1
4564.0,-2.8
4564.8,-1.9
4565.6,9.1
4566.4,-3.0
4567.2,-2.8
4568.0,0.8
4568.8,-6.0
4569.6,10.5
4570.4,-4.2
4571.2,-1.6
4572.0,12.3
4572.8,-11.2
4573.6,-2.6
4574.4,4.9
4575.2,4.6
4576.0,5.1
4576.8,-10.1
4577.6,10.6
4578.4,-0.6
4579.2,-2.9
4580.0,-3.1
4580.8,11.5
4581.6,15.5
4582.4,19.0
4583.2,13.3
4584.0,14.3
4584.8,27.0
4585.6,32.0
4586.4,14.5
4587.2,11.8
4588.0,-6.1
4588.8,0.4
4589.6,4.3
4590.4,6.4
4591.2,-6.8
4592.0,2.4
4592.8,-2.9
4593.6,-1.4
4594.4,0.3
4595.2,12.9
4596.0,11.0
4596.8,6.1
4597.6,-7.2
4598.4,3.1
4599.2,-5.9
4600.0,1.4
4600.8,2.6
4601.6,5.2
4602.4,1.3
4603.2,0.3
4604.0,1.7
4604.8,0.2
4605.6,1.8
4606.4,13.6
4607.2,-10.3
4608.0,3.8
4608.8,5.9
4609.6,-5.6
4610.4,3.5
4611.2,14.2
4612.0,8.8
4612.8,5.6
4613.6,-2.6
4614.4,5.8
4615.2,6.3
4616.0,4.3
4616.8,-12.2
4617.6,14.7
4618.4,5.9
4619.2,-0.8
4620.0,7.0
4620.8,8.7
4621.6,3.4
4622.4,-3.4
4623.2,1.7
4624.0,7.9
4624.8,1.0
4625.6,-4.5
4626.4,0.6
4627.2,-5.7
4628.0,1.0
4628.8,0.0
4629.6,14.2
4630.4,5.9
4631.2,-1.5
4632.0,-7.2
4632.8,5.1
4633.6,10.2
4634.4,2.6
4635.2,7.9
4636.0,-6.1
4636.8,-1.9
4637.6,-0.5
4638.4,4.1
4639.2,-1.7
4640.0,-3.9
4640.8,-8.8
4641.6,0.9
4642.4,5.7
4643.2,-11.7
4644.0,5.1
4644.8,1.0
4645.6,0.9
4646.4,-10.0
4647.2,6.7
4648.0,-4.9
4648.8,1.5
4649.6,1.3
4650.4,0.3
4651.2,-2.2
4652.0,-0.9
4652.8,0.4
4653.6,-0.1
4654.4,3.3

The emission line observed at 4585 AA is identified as [O II] 3727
